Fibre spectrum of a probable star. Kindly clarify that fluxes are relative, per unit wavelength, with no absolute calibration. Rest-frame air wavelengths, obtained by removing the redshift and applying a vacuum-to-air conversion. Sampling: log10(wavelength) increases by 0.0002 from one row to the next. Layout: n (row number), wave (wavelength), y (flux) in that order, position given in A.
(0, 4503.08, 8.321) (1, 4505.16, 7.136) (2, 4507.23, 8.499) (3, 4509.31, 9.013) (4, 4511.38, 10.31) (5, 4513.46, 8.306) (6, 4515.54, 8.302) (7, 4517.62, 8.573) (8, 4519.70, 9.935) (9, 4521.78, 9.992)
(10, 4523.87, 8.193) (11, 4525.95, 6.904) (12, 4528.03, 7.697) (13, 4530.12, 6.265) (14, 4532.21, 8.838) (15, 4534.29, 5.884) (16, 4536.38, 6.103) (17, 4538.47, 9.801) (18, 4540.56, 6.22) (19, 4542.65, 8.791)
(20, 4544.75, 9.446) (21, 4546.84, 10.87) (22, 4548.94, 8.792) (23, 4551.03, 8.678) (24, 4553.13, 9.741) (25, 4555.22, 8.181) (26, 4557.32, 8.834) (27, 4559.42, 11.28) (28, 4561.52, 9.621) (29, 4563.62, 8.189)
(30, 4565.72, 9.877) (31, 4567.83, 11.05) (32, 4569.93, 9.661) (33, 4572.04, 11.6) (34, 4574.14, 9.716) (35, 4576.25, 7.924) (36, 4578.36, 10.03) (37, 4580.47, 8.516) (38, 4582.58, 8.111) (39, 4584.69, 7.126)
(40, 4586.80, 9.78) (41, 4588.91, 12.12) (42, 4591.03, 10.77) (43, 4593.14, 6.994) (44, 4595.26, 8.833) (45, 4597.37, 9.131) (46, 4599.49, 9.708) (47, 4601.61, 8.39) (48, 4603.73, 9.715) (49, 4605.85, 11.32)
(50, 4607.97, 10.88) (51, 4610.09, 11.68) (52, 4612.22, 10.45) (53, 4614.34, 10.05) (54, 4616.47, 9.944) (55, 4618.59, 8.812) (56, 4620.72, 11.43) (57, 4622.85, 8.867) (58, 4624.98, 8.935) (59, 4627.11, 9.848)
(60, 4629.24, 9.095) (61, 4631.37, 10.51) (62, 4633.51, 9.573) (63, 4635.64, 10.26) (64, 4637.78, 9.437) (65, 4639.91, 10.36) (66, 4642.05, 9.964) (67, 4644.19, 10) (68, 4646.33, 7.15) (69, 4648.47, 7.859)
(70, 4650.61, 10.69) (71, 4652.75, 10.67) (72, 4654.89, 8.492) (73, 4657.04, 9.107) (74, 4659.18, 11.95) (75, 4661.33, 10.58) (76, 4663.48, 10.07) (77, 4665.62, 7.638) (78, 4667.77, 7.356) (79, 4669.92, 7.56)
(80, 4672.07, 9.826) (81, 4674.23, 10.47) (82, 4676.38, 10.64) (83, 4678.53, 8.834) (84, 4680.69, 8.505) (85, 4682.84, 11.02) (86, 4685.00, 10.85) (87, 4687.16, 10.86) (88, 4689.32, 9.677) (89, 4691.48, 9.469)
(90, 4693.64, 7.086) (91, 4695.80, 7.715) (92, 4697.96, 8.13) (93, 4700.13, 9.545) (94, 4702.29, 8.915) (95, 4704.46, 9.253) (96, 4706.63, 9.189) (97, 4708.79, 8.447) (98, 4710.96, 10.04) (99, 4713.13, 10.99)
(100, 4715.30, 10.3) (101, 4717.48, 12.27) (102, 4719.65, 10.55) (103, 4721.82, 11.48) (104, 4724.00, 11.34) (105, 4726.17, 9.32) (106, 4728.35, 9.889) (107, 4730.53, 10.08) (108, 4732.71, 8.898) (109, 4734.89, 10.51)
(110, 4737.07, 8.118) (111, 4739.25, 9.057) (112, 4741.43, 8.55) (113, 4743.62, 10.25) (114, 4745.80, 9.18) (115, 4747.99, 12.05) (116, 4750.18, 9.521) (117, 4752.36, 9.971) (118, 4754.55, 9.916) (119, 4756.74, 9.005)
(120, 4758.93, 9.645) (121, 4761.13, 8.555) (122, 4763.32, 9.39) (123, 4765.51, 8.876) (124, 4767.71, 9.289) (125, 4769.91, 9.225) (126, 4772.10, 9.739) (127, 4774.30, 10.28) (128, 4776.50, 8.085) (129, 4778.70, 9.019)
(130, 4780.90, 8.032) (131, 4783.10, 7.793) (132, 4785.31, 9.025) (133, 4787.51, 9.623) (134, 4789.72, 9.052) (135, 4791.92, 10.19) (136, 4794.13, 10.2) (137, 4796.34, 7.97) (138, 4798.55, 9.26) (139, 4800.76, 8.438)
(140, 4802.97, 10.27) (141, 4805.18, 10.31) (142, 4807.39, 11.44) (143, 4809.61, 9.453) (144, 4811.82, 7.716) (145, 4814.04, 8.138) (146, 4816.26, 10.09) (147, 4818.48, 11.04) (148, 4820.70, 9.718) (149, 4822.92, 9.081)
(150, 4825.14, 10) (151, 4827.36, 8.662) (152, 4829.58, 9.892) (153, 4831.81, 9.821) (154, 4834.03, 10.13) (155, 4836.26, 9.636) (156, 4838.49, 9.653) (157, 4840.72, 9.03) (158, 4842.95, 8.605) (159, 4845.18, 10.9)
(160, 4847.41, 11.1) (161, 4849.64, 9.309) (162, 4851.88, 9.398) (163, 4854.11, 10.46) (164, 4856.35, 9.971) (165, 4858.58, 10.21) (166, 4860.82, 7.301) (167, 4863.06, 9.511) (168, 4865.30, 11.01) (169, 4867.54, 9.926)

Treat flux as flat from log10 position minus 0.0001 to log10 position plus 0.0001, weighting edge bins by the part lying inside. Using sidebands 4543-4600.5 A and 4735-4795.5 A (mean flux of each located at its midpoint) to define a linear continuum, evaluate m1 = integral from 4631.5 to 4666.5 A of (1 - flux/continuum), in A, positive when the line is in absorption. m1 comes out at -1.0 A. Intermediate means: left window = 9.42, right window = 9.33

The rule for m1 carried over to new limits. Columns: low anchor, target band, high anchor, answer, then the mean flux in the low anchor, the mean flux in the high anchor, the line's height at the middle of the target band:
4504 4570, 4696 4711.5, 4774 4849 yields 0.33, 8.71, 9.45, 9.16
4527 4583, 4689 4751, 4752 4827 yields -3.01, 8.89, 9.34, 9.2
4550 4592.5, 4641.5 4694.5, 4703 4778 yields 1.00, 9.52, 9.73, 9.64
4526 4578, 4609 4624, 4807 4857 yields -1.86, 8.86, 9.68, 9.05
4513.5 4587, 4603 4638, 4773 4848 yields -4.25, 8.8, 9.45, 8.97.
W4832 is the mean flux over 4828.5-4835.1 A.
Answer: 9.95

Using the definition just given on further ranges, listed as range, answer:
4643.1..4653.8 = 9.27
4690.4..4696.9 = 8.1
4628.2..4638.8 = 9.77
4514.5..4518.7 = 8.45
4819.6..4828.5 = 9.38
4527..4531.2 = 6.98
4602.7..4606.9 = 10.5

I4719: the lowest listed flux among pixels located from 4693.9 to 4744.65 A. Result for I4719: 7.715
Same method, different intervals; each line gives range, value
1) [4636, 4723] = 7.086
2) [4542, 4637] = 6.994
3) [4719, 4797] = 7.793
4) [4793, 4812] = 7.716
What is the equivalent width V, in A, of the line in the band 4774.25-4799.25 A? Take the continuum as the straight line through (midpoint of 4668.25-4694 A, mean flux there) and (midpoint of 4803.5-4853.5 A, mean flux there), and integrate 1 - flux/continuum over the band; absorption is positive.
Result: 1.8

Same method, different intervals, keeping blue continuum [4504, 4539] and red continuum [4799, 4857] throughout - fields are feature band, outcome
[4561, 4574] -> -2.43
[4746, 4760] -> -0.96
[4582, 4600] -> -1.37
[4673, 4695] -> -1.77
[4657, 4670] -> -0.61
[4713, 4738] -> -3.01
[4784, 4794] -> 0.00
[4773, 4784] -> 0.90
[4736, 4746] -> 0.27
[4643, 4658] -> -0.54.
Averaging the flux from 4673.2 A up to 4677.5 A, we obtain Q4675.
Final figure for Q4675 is 10.6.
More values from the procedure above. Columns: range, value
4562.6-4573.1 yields 10.1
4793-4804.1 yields 9.23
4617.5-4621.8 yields 10.1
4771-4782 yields 9.04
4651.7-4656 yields 9.57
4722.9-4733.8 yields 9.9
